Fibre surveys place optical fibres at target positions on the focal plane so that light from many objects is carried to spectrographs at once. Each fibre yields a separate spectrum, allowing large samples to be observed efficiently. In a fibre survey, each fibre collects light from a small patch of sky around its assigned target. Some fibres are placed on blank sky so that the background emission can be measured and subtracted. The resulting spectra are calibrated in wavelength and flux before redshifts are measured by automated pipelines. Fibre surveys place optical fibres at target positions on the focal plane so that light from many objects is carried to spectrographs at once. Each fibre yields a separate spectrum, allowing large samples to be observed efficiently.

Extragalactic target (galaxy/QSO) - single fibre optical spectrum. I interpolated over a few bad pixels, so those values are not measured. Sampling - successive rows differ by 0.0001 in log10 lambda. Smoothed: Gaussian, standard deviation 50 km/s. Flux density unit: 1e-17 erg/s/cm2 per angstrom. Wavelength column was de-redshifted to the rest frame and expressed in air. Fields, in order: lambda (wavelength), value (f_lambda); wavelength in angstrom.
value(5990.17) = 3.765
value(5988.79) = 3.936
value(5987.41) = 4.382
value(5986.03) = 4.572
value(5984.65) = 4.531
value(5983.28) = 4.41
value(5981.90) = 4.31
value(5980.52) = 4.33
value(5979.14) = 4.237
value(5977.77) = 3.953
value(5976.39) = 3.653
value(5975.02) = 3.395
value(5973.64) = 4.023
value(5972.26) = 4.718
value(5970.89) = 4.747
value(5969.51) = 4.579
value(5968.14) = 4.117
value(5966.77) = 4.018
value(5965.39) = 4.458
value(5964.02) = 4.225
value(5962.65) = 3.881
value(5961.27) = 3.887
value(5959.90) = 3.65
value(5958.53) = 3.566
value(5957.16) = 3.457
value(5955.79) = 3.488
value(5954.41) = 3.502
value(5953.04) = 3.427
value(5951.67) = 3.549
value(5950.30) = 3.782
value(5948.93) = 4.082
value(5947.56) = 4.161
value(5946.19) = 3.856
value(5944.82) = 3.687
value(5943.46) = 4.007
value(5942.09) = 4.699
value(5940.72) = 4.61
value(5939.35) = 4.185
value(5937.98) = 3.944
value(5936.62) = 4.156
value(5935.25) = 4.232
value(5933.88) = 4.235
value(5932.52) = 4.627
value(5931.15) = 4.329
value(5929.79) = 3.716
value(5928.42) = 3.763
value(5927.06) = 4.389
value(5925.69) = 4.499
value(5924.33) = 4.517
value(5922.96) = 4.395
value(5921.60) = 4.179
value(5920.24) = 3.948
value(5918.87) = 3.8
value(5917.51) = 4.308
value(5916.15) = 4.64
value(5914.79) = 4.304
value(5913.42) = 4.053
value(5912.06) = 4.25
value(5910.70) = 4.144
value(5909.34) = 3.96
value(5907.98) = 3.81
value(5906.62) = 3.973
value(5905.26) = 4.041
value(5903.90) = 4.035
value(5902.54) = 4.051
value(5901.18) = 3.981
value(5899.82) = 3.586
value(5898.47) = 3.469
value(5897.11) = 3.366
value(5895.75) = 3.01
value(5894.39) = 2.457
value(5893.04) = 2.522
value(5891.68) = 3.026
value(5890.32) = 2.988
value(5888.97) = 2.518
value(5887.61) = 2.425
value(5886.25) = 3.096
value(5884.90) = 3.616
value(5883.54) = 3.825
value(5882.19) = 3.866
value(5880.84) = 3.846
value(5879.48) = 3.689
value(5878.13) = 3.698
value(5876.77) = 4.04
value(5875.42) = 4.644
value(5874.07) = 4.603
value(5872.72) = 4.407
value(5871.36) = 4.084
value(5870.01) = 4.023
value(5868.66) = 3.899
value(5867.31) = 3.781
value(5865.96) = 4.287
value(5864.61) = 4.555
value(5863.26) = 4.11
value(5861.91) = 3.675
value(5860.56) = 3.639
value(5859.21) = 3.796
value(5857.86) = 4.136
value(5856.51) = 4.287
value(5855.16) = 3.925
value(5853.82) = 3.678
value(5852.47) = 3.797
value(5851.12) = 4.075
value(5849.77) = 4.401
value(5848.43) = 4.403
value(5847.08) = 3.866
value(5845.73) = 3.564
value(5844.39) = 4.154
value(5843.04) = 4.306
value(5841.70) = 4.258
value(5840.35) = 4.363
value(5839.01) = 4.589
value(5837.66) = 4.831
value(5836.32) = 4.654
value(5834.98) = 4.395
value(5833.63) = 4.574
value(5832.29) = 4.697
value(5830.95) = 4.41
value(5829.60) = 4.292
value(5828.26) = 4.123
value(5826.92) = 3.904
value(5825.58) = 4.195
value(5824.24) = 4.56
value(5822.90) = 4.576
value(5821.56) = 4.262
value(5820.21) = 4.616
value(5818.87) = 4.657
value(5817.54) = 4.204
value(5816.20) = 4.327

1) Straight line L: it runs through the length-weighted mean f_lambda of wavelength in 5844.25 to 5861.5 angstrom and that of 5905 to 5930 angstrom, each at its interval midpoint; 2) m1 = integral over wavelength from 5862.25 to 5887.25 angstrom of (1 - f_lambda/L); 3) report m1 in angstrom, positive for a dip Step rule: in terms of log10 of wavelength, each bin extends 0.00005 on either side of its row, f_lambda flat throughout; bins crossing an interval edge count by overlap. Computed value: 0.31 angstrom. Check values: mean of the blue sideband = 3.97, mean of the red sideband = 4.15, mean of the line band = 3.98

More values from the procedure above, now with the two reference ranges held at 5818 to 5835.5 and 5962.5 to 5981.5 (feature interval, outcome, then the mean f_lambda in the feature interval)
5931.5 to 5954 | 0.8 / 4.07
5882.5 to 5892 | 2.7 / 3.1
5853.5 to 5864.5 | 1.0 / 3.95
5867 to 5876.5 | 0.3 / 4.22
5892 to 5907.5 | 2.9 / 3.49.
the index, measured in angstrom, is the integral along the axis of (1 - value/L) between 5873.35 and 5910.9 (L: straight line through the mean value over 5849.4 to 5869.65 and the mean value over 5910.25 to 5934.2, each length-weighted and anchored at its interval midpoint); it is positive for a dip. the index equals 4.9 angstrom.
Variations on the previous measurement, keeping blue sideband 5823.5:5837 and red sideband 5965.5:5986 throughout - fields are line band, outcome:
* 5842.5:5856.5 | 1.08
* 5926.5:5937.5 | 0.27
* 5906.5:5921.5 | 0.63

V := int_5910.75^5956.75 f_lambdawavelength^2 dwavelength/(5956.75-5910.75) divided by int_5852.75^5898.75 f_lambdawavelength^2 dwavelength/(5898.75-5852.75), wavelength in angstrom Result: 1.14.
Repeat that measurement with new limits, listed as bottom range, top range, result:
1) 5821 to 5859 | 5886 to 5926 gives 0.89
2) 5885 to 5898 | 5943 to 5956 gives 1.34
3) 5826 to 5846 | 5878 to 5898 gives 0.74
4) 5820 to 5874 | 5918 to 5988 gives 1.01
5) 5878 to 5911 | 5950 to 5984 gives 1.17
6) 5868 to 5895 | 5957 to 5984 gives 1.18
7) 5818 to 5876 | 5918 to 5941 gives 1.02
